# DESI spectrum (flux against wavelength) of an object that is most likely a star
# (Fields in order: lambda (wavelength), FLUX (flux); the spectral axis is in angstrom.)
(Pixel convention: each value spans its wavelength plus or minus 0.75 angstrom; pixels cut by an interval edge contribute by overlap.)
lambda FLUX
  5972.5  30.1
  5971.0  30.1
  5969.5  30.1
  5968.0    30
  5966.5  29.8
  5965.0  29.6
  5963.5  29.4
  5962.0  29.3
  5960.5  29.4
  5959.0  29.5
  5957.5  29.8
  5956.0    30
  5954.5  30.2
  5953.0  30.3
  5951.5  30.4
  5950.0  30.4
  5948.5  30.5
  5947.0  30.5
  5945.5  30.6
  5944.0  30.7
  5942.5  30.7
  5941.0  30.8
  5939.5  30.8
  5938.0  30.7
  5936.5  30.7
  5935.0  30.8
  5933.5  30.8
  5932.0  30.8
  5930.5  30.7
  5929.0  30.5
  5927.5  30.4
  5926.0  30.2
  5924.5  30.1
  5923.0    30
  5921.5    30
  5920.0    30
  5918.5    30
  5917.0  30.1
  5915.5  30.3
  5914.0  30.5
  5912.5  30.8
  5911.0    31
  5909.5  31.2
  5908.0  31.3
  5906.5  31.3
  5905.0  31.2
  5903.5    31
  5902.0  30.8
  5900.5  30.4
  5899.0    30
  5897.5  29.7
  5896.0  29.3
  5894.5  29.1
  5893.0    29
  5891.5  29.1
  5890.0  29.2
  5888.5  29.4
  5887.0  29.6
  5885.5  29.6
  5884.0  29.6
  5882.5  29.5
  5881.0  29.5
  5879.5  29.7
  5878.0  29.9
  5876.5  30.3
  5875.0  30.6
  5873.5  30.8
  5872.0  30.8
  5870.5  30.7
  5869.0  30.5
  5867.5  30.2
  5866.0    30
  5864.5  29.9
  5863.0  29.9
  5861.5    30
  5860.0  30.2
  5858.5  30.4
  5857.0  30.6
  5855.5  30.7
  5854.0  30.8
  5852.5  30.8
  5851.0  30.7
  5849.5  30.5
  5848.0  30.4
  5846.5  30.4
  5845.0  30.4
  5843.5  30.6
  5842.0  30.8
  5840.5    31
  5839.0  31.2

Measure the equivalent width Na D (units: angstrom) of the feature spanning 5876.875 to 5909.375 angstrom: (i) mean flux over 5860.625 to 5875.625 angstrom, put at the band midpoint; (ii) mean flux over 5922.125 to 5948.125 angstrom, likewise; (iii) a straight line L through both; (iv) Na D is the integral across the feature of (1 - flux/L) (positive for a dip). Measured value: 0.5 angstrom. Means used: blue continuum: 30.3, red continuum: 30.6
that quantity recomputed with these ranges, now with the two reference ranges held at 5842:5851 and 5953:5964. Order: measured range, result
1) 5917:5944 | -0.5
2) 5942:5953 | -0.3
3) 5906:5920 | -0.3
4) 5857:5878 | 0.0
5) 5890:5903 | 0.2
